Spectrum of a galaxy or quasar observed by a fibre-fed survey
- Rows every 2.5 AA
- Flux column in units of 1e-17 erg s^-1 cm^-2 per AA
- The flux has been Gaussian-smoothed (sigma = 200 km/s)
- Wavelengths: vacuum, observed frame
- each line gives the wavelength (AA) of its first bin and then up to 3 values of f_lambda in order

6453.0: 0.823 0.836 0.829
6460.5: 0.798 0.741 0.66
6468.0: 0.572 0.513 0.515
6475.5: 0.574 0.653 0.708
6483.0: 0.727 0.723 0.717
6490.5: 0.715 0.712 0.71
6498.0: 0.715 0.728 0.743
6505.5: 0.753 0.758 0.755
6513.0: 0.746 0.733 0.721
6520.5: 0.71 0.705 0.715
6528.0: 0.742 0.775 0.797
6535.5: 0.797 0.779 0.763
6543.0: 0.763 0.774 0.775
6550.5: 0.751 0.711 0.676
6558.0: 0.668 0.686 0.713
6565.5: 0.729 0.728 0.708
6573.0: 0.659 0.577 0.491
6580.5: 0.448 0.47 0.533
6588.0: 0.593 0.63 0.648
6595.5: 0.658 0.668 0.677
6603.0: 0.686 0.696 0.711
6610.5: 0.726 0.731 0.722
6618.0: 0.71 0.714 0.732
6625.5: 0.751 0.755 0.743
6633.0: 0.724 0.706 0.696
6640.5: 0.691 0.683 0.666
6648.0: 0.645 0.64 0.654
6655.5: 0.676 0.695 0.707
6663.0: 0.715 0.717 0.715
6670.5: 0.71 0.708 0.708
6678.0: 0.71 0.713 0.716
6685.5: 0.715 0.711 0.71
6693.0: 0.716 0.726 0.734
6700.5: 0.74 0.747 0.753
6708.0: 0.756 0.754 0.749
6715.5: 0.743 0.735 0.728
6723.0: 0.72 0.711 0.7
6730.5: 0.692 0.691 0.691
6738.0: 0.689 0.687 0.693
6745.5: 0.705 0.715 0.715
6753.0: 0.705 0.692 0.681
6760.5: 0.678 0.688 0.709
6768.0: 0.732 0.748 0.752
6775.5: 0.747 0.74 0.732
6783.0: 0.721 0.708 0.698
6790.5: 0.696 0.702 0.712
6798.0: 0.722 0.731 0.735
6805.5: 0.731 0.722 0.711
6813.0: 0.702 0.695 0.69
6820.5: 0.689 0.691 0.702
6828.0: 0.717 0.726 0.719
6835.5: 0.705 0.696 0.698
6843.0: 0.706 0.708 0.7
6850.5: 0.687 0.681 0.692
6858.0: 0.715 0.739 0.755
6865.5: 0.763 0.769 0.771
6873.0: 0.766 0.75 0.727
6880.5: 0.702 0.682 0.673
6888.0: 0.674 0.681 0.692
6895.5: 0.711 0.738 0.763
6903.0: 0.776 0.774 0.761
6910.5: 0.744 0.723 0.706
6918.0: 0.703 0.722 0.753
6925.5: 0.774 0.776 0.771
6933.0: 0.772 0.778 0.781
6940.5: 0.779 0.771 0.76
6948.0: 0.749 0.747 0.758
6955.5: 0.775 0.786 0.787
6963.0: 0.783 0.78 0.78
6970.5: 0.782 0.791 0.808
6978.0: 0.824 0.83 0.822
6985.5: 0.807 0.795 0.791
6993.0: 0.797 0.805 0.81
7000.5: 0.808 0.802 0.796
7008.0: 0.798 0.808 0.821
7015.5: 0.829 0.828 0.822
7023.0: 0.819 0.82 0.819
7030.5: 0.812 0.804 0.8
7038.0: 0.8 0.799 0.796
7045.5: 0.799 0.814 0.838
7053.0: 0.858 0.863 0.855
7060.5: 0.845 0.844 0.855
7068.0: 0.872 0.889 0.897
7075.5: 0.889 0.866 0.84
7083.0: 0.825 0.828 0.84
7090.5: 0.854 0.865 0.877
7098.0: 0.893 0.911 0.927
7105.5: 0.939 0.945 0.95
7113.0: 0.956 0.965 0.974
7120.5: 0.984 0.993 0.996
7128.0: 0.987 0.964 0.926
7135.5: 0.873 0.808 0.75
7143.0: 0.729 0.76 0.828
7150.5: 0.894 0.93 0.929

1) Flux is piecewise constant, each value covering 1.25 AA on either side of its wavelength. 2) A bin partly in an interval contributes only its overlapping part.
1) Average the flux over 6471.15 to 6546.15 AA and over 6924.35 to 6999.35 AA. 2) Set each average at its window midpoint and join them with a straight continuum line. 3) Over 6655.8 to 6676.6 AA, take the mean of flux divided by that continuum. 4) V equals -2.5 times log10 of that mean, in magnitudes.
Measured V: 0.05 mag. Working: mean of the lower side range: 0.722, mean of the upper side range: 0.786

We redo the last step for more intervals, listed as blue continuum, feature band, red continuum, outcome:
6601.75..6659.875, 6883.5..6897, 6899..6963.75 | 0.099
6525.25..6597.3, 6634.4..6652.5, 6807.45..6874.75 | 0.027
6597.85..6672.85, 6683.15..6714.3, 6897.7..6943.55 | -0.029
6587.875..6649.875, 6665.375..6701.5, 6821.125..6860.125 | -0.028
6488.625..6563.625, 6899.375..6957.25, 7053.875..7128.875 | 0.129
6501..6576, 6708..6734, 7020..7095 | 0.065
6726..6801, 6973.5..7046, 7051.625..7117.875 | 0.044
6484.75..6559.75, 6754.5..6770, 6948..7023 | 0.103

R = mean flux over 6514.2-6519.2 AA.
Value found 0.727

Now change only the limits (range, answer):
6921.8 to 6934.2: 0.769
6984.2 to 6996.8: 0.799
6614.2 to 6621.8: 0.716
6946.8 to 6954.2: 0.751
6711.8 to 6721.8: 0.739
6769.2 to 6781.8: 0.744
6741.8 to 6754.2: 0.707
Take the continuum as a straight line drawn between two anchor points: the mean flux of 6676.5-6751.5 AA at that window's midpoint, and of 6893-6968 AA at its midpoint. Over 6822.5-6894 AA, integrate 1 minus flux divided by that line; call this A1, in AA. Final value 3.0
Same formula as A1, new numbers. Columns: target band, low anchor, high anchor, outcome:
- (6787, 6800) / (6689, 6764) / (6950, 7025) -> 0.5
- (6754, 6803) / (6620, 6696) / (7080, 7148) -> 2.6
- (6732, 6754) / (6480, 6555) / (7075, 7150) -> 2.7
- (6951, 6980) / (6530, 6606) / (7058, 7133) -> 2.1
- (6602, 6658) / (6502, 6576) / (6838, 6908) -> 2.0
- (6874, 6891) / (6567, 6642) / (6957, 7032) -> 1.4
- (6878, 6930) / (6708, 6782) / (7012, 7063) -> 3.1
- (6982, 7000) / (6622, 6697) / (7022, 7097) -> 0.3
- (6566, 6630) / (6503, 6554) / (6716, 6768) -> 6.6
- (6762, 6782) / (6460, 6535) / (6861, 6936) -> -0.1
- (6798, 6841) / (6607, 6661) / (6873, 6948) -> 1.0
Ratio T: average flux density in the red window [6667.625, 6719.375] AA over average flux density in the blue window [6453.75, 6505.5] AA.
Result 1.0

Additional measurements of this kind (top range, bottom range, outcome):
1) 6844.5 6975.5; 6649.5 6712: 1.04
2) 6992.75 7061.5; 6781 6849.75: 1.15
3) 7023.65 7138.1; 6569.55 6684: 1.30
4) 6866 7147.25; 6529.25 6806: 1.16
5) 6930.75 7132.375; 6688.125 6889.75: 1.17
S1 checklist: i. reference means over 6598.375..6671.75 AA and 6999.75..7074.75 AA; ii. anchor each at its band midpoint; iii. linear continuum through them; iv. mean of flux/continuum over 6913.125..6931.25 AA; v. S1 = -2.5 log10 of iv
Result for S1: 0.07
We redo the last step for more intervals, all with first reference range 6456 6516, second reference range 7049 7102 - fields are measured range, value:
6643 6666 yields 0.10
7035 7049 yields 0.07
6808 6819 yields 0.13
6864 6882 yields 0.08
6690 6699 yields 0.05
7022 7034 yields 0.04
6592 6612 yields 0.07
